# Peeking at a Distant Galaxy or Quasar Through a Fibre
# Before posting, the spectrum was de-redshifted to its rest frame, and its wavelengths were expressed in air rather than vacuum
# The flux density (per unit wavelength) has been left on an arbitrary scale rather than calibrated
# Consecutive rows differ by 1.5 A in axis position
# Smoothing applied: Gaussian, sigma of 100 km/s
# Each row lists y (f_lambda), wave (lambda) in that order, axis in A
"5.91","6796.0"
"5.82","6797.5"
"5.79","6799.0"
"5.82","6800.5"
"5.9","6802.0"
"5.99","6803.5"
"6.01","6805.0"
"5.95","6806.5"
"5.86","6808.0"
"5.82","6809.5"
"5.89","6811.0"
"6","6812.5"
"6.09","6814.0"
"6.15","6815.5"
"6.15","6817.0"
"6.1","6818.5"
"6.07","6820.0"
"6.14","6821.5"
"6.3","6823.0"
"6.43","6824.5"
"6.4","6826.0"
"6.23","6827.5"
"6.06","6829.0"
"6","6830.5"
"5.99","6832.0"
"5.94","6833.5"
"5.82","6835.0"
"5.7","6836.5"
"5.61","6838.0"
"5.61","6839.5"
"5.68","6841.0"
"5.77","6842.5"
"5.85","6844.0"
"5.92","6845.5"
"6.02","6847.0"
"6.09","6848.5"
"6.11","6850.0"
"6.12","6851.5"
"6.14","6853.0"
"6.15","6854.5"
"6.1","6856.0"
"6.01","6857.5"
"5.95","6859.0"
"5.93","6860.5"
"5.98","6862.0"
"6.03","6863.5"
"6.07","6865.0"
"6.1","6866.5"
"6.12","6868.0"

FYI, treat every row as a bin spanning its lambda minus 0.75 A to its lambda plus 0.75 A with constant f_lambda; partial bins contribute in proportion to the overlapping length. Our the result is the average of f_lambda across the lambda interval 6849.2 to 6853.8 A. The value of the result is 6.12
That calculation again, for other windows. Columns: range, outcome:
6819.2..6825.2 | 6.23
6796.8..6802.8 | 5.83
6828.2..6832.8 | 6.02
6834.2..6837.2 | 5.76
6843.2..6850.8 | 6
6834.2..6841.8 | 5.69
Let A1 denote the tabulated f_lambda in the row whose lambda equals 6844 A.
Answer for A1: 5.85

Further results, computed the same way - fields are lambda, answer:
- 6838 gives 5.61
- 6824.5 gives 6.43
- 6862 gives 5.98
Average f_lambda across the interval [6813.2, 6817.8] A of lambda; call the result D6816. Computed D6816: 6.13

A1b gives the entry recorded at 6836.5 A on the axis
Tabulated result 5.7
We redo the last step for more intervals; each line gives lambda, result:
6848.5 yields 6.09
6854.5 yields 6.15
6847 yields 6.02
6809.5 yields 5.82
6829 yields 6.06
